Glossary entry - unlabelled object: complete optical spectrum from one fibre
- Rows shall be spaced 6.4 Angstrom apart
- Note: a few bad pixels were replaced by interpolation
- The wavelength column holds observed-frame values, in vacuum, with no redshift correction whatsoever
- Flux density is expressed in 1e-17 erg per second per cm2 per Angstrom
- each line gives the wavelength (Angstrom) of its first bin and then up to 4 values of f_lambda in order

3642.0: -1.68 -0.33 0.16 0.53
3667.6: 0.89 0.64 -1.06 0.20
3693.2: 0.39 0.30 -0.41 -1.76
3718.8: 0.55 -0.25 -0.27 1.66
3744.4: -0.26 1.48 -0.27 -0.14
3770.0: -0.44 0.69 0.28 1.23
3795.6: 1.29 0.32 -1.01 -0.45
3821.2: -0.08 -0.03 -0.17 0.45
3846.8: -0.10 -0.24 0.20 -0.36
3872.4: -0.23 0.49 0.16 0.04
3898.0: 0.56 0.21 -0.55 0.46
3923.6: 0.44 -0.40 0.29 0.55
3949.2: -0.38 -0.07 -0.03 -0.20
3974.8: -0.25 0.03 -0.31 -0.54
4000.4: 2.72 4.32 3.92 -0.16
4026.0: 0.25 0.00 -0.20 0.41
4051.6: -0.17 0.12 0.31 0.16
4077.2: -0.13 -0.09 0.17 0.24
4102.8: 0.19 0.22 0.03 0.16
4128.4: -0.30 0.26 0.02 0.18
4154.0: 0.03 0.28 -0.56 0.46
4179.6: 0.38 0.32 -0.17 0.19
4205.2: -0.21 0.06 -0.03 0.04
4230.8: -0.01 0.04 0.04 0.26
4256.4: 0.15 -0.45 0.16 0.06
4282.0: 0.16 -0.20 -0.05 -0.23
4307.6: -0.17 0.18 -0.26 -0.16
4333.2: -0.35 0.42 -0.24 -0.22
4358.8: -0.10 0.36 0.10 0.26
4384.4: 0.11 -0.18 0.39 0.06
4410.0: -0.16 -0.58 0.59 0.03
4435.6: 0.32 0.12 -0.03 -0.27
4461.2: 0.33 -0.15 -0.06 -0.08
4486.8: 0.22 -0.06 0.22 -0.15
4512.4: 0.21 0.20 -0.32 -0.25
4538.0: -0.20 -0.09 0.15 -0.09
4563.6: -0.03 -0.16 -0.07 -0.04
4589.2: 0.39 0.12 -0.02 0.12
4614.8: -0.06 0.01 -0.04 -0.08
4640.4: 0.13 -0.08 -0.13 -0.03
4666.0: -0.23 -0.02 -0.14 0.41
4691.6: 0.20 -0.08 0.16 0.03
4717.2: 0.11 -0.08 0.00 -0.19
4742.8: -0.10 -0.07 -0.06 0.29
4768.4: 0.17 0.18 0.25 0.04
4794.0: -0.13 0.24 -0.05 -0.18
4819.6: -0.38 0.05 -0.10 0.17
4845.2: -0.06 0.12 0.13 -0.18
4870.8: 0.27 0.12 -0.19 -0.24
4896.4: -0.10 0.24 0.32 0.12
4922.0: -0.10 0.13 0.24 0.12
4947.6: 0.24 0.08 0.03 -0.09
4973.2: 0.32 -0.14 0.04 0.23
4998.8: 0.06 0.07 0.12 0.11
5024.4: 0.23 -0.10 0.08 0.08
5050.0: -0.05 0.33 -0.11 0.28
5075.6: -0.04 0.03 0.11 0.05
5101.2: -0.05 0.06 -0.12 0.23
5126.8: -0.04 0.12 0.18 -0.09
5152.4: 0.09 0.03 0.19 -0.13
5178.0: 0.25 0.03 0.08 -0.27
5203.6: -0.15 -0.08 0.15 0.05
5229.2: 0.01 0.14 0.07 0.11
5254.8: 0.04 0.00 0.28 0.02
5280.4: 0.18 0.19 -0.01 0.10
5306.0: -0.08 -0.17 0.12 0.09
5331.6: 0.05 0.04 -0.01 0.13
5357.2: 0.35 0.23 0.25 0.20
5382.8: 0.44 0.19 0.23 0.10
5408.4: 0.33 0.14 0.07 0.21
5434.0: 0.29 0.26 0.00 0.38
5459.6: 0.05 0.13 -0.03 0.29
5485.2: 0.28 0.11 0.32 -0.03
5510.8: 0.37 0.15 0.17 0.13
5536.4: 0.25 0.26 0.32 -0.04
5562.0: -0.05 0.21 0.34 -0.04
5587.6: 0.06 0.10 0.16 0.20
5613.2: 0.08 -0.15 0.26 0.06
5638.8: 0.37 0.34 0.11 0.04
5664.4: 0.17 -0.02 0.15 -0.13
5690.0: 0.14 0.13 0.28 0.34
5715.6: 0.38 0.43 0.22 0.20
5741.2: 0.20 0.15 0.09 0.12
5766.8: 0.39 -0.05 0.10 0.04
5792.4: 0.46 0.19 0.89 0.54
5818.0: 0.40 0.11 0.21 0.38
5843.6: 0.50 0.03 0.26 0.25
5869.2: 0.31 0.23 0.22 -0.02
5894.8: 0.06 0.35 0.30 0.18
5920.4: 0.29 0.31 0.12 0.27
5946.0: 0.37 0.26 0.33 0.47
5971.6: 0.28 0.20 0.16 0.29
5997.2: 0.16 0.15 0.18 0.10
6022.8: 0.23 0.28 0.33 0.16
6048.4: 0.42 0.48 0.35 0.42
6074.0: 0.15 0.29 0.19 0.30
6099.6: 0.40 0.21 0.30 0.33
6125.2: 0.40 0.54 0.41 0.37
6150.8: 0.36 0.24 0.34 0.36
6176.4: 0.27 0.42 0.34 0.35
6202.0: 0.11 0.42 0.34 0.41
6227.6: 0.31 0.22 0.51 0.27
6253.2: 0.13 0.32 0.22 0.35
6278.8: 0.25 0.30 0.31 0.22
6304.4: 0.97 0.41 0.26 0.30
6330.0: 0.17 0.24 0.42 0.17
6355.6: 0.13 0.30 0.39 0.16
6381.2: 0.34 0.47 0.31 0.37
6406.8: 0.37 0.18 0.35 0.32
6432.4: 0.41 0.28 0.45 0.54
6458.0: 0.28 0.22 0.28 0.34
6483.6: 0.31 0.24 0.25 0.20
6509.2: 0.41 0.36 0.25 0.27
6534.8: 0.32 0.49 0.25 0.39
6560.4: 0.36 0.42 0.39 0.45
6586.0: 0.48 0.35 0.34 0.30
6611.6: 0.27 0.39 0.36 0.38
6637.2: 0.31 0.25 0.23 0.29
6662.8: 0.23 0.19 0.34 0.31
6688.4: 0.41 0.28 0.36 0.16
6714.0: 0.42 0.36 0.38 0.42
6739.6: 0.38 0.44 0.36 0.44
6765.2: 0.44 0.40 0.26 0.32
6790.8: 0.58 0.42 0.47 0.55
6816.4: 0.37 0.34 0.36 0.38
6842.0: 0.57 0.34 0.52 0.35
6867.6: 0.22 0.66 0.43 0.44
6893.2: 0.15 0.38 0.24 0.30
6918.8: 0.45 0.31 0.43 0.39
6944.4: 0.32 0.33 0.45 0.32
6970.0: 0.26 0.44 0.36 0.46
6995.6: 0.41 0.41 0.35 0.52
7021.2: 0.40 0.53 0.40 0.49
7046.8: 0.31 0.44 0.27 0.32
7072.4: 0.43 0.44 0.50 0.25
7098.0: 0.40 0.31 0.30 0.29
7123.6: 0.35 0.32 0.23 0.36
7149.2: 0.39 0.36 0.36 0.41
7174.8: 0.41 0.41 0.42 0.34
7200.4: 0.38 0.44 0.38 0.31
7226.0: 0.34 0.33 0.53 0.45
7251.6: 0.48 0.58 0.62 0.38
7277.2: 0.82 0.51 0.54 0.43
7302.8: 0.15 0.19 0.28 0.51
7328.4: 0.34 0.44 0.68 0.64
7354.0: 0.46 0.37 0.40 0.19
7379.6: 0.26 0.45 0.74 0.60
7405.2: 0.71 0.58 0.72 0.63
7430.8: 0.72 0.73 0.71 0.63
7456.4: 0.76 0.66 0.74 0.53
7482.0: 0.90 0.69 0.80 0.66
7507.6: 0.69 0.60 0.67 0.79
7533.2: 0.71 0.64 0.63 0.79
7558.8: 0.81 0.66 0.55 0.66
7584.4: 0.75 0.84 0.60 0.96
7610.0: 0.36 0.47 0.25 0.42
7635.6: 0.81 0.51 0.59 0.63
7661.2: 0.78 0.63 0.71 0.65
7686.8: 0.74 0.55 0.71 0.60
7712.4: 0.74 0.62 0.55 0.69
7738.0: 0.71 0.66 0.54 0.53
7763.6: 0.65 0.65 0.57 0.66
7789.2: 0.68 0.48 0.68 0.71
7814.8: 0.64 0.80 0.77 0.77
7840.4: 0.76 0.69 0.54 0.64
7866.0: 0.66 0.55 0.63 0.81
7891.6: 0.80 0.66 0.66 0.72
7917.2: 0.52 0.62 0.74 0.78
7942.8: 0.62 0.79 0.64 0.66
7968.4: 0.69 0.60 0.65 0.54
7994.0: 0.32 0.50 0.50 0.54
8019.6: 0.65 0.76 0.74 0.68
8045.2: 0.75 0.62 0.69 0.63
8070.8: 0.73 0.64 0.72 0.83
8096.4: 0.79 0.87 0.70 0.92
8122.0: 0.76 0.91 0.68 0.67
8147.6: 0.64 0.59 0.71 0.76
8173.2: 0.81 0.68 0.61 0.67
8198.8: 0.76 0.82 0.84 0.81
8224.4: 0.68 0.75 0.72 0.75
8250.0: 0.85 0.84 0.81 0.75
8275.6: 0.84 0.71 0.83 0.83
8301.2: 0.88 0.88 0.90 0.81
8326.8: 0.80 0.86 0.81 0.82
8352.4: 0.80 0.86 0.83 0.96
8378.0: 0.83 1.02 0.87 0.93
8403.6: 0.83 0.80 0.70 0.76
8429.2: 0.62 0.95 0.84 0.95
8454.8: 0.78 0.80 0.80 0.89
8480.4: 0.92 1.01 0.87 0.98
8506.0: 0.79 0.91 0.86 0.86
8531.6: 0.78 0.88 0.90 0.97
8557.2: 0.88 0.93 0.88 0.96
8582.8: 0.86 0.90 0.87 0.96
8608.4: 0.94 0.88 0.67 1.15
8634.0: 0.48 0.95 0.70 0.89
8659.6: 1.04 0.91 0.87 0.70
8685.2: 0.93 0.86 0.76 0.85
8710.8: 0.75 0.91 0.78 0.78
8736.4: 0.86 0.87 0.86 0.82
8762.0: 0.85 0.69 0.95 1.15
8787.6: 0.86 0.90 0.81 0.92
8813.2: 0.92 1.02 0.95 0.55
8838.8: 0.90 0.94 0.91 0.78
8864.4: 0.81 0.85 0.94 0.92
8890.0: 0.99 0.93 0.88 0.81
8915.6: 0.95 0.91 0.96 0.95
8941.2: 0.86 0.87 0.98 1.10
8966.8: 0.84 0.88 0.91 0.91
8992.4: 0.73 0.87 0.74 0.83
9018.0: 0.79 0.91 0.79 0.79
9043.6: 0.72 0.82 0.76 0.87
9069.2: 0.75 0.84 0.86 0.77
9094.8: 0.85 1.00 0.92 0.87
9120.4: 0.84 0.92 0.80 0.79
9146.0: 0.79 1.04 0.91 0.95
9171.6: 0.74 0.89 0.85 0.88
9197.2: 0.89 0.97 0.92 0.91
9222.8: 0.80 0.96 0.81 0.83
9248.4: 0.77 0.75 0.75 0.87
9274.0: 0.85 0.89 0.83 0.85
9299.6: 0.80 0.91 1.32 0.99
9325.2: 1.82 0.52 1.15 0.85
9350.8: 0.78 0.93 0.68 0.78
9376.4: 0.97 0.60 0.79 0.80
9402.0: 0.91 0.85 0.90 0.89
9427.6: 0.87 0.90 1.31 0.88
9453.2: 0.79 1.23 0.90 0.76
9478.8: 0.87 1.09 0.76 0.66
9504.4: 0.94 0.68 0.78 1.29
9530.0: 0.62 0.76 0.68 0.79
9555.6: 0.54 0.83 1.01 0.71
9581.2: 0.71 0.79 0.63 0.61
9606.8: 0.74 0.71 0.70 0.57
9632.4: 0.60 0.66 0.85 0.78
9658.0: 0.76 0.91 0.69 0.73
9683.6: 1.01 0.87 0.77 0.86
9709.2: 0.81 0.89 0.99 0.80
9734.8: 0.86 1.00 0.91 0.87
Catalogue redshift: 0.86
